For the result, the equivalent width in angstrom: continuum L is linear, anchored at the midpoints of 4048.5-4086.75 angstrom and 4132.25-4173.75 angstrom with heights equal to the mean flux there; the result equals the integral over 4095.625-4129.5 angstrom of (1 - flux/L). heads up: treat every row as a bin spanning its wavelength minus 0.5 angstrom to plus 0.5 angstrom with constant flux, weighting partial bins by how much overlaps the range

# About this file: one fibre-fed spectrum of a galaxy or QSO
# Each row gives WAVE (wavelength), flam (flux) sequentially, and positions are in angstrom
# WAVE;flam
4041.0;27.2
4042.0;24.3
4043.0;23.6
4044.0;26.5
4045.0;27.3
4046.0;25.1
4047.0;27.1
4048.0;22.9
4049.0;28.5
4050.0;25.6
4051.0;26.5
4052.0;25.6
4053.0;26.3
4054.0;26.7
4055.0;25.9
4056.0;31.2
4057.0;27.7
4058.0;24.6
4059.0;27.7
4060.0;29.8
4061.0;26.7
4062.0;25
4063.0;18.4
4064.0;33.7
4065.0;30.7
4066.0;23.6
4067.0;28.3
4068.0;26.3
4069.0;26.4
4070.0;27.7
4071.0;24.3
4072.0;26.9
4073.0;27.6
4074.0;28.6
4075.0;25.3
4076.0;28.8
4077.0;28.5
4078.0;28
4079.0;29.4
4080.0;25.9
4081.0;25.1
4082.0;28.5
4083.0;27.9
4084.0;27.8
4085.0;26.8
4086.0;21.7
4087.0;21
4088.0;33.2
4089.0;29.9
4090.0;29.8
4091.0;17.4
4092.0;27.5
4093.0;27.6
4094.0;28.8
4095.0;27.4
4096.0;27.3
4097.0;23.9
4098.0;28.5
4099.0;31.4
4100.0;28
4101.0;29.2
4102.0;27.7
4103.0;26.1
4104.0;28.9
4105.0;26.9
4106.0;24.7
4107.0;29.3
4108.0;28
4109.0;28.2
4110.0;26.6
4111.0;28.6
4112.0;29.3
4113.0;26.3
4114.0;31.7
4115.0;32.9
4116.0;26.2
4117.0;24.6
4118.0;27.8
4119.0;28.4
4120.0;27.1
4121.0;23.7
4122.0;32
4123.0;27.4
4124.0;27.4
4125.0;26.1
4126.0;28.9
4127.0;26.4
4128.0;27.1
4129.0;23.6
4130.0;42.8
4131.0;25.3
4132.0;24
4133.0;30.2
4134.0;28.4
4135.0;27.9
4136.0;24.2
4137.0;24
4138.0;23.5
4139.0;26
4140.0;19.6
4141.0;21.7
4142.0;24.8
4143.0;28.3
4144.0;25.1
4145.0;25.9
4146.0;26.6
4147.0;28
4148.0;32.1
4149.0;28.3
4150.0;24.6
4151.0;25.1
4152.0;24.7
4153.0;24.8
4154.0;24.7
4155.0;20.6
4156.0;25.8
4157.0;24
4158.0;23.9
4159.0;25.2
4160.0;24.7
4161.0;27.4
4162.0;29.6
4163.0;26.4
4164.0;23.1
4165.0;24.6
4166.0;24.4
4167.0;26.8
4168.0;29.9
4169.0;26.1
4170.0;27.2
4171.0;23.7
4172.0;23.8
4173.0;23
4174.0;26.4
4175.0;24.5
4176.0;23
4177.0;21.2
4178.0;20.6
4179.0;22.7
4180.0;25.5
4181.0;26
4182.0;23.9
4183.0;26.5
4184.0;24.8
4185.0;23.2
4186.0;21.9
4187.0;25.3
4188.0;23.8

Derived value -1.87 angstrom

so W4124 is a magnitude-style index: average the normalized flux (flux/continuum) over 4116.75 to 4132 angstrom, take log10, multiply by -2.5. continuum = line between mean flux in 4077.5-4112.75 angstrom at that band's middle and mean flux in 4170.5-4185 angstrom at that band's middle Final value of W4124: -0.07 mag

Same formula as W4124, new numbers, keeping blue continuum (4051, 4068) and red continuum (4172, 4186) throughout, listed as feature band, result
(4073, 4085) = -0.045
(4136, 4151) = -0.033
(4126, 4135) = -0.136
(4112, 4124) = -0.105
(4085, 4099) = -0.022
